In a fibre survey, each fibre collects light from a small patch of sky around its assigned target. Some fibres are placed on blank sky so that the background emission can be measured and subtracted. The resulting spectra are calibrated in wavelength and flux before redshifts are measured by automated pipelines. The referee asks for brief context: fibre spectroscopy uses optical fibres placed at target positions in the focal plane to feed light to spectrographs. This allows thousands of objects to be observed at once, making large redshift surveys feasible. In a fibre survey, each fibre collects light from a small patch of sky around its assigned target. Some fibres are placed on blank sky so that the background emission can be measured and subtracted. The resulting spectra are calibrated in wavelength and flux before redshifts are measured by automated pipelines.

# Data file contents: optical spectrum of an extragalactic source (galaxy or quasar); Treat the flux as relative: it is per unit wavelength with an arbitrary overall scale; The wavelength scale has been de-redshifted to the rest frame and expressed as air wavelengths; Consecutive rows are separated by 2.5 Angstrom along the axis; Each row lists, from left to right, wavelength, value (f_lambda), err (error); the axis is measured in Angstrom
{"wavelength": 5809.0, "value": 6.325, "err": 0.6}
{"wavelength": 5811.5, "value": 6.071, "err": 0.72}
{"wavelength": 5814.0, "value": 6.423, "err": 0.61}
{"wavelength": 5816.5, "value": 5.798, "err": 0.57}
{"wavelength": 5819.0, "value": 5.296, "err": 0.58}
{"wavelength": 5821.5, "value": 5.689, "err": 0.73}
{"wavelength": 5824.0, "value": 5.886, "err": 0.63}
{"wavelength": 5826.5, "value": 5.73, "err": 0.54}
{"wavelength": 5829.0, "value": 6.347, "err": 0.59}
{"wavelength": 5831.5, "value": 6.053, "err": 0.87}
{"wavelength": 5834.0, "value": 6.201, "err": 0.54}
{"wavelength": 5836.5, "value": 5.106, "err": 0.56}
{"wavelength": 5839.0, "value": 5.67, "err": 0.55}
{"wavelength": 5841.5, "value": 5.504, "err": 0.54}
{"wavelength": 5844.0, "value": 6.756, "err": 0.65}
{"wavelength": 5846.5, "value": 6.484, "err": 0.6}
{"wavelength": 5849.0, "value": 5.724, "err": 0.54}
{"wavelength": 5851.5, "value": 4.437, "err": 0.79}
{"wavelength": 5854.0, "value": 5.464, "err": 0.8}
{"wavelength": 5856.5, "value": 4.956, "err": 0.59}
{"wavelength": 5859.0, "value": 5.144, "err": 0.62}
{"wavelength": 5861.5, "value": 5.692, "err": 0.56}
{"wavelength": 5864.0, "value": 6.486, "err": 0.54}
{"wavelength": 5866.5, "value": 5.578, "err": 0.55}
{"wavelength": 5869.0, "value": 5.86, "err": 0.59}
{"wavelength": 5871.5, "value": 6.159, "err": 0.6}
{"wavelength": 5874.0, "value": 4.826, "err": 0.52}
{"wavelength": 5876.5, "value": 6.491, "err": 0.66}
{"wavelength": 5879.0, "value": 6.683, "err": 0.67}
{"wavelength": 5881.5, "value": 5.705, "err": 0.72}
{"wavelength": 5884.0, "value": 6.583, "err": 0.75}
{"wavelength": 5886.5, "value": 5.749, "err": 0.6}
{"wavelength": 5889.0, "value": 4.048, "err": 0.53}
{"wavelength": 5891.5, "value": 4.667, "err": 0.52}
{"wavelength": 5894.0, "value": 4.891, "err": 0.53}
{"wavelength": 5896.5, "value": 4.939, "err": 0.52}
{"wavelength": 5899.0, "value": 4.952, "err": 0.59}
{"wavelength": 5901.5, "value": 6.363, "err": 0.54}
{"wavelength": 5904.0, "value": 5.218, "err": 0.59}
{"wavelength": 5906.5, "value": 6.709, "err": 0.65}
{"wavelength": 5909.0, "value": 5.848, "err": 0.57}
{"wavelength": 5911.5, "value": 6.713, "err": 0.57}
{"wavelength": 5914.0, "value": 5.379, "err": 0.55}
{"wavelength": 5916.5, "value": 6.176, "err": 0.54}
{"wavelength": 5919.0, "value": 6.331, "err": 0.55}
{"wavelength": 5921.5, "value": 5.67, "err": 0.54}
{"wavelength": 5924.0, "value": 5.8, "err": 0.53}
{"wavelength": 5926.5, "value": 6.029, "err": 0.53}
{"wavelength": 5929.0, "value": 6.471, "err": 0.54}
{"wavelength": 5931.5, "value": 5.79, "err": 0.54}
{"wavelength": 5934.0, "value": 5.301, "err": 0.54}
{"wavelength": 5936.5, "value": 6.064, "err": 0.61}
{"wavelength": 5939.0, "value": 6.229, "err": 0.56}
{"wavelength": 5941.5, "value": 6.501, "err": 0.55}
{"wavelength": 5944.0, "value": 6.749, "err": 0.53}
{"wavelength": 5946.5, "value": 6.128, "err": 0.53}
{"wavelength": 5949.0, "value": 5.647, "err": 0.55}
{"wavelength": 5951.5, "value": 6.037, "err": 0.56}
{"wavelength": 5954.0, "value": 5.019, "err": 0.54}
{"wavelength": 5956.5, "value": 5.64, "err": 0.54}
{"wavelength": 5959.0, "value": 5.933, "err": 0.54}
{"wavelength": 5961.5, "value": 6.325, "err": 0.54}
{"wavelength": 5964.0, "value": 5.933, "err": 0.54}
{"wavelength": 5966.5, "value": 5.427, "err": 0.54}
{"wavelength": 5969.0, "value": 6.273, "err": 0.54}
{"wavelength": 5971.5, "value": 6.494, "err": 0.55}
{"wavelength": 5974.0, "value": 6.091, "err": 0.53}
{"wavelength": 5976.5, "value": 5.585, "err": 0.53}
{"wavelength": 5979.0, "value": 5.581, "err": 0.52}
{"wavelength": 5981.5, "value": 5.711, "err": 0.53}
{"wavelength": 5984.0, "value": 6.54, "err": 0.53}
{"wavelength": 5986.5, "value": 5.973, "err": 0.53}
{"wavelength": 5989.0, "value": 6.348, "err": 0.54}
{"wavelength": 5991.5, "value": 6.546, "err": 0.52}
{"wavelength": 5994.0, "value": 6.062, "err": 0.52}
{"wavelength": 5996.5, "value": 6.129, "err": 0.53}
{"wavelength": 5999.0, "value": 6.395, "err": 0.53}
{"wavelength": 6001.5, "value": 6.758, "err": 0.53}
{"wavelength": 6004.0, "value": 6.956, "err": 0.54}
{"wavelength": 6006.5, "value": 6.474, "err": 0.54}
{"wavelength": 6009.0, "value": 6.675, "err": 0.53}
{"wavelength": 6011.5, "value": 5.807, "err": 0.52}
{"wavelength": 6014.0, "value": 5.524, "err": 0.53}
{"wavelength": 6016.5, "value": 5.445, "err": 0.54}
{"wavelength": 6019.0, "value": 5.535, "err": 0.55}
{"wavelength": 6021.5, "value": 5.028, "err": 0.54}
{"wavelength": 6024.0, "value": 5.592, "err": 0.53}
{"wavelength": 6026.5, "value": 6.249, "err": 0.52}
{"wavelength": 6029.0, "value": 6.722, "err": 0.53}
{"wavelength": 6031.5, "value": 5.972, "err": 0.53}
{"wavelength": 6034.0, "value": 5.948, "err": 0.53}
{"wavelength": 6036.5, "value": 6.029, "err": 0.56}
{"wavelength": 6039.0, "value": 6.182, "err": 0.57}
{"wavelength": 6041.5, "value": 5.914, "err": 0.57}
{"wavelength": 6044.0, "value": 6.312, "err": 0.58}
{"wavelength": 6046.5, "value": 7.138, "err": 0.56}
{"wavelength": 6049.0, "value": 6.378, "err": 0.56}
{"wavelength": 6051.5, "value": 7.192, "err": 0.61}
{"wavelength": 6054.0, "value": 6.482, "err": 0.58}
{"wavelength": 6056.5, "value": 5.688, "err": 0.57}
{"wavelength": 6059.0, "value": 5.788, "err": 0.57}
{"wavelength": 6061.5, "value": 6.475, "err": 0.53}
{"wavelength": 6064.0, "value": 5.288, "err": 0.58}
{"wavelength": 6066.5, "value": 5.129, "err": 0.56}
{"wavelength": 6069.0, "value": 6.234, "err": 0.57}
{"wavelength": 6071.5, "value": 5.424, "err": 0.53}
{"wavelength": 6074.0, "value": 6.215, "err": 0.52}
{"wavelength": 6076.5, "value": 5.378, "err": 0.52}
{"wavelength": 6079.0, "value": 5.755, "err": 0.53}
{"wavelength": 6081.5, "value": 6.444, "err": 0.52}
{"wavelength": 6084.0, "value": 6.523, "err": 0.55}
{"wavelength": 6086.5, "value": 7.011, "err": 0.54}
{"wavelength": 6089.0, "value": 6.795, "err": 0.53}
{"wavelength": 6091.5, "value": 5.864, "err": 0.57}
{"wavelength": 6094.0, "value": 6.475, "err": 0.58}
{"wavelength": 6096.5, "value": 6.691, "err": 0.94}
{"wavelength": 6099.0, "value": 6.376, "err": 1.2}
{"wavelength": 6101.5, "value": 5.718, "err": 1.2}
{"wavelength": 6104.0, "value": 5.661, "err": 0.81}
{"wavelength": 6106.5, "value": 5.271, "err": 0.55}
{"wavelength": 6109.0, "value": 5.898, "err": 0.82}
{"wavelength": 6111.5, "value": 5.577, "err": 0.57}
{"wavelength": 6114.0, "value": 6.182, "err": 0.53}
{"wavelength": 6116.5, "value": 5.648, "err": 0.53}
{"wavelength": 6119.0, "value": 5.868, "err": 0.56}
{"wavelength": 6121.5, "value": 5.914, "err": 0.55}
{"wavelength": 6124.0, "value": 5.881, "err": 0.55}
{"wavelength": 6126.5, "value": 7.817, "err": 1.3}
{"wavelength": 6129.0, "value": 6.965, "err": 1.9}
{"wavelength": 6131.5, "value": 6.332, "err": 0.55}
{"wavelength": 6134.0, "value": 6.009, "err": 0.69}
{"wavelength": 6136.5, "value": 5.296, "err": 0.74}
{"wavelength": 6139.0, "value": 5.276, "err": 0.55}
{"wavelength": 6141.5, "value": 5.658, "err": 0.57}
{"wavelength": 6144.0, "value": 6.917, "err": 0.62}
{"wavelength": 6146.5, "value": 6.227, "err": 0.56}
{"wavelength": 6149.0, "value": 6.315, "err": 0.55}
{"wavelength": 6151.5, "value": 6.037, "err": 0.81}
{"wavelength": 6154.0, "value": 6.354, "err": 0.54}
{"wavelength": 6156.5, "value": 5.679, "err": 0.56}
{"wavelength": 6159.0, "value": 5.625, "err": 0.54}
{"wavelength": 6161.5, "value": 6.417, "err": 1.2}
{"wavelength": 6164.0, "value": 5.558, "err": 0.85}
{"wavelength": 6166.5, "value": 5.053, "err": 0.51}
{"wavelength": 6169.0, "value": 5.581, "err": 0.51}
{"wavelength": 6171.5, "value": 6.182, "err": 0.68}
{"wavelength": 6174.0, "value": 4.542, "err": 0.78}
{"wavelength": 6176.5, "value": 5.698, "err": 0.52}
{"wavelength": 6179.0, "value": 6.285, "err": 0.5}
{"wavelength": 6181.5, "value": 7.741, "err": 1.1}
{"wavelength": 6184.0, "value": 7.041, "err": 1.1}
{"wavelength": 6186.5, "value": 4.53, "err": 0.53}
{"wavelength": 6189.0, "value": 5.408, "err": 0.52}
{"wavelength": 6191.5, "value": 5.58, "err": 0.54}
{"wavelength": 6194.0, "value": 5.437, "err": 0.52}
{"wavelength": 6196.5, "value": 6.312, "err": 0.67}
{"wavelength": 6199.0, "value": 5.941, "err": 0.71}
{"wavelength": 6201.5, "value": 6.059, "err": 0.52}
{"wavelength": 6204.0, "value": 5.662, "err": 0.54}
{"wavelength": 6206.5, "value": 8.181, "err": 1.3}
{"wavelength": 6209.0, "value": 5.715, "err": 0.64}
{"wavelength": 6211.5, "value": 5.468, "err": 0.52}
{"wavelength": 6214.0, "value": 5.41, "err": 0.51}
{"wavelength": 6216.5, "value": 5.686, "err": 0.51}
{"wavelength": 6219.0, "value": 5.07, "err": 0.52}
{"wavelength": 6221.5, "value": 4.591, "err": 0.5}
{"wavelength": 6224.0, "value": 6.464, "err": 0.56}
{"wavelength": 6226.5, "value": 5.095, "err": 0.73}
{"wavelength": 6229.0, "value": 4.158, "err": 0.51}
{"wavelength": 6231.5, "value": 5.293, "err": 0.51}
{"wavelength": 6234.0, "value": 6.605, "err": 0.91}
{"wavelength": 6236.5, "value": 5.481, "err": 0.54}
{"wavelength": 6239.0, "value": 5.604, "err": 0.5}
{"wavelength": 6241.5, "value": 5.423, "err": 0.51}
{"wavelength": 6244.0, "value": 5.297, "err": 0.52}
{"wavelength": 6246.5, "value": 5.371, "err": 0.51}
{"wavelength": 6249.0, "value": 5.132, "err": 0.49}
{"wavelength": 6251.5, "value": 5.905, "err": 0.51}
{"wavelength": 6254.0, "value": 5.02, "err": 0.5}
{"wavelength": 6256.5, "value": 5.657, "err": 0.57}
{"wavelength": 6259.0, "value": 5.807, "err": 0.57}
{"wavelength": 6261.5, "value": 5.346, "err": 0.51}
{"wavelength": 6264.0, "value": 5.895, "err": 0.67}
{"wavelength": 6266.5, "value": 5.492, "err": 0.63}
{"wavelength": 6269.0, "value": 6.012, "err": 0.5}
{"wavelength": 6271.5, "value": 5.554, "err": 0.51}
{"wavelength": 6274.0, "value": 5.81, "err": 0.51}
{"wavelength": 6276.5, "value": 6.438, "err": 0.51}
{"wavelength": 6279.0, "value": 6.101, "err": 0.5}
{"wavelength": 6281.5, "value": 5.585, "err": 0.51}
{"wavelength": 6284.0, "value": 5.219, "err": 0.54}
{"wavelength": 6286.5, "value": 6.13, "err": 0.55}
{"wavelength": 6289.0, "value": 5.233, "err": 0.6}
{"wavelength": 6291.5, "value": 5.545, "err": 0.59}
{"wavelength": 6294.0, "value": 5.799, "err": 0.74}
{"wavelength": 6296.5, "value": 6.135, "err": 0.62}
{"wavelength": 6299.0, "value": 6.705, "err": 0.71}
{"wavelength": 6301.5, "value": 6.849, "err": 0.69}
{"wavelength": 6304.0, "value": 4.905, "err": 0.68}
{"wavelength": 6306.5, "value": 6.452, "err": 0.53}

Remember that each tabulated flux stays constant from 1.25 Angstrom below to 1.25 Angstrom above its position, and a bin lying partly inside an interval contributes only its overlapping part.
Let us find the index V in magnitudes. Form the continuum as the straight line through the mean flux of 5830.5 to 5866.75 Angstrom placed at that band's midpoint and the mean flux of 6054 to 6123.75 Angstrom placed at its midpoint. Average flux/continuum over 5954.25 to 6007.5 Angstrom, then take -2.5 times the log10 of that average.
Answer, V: -0.05 mag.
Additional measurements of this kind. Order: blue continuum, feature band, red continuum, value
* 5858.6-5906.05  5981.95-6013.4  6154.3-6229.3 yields -0.12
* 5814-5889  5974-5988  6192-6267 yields -0.03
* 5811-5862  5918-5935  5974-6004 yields 0.01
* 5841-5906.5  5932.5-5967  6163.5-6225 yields -0.05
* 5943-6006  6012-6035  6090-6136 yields 0.06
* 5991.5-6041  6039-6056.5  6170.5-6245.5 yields -0.08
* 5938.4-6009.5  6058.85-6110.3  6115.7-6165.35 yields 0.01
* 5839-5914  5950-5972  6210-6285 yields -0.04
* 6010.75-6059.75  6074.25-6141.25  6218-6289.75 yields -0.04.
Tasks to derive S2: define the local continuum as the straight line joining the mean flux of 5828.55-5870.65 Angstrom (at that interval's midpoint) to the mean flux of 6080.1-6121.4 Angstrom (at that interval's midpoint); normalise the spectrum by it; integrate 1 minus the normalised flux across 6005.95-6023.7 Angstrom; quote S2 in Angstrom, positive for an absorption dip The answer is 0.7 Angstrom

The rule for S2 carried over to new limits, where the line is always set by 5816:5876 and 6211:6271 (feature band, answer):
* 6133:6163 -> -2.46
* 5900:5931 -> -2.05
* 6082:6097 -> -2.65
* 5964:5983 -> -0.87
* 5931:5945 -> -1.13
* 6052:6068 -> -0.86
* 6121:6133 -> -2.32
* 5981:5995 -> -1.49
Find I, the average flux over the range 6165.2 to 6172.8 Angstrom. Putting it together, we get 5.6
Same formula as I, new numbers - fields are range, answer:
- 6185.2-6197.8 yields 5.46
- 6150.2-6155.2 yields 6.2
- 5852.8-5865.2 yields 5.54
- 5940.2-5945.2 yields 6.62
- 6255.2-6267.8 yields 5.64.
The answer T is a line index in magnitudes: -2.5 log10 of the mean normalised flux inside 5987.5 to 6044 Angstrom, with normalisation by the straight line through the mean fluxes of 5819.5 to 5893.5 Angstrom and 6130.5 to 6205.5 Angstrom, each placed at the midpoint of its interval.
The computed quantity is -0.056 mag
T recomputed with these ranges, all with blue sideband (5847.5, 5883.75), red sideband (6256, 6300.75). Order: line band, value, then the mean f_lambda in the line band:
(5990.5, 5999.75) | -0.10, 6.27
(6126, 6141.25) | -0.07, 6.17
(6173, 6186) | -0.07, 6.19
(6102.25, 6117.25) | 0.01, 5.71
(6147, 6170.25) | -0.01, 5.86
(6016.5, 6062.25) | -0.07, 6.12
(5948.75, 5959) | 0.02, 5.62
